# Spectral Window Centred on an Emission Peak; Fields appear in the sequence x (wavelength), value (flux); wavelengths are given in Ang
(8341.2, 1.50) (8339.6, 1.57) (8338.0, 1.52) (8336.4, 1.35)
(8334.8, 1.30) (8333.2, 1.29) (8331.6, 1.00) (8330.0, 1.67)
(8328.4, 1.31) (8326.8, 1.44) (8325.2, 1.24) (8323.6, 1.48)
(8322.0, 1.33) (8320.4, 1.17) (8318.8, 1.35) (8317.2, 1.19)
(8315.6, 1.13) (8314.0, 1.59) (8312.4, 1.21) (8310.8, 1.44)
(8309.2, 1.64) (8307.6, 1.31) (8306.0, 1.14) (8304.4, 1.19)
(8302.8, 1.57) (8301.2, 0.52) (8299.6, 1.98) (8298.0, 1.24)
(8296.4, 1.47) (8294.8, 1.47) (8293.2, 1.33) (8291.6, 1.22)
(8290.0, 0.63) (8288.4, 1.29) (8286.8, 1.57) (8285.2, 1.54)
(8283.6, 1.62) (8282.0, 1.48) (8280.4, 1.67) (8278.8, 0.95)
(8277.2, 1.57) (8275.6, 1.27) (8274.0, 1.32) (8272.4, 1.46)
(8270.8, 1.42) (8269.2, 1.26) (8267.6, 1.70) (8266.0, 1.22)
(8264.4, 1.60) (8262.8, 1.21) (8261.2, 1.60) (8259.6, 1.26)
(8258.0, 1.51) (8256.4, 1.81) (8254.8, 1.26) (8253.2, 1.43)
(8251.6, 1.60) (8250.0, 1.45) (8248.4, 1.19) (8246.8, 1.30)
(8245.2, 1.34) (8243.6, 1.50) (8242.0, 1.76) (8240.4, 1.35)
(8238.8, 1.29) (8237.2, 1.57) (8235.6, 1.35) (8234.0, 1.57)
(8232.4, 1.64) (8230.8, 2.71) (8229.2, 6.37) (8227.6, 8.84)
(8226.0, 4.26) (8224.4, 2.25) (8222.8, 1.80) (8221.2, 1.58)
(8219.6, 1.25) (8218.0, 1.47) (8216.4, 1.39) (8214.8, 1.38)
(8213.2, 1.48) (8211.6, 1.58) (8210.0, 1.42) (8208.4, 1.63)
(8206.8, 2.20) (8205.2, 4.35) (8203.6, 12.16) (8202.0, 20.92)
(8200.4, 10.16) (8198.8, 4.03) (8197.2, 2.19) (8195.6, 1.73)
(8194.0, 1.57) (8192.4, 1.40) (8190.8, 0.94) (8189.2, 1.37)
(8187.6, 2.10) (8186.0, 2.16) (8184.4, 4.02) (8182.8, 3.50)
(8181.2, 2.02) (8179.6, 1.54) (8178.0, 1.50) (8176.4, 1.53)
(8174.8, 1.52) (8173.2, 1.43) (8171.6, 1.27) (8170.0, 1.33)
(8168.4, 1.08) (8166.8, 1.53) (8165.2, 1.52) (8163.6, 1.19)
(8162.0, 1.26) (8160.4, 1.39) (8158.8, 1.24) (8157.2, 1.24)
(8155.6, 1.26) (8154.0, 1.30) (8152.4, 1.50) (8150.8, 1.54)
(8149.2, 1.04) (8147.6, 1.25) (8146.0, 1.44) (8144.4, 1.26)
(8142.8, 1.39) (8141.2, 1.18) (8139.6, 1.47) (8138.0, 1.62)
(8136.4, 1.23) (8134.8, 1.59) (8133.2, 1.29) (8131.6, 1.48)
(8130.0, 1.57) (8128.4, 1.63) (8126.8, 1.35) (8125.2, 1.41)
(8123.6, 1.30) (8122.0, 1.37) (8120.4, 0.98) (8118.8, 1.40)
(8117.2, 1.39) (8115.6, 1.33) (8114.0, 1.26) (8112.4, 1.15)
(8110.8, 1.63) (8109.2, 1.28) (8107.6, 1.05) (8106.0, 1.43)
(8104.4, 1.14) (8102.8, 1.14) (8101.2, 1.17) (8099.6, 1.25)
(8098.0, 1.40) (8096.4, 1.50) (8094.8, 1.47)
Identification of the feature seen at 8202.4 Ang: H-alpha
